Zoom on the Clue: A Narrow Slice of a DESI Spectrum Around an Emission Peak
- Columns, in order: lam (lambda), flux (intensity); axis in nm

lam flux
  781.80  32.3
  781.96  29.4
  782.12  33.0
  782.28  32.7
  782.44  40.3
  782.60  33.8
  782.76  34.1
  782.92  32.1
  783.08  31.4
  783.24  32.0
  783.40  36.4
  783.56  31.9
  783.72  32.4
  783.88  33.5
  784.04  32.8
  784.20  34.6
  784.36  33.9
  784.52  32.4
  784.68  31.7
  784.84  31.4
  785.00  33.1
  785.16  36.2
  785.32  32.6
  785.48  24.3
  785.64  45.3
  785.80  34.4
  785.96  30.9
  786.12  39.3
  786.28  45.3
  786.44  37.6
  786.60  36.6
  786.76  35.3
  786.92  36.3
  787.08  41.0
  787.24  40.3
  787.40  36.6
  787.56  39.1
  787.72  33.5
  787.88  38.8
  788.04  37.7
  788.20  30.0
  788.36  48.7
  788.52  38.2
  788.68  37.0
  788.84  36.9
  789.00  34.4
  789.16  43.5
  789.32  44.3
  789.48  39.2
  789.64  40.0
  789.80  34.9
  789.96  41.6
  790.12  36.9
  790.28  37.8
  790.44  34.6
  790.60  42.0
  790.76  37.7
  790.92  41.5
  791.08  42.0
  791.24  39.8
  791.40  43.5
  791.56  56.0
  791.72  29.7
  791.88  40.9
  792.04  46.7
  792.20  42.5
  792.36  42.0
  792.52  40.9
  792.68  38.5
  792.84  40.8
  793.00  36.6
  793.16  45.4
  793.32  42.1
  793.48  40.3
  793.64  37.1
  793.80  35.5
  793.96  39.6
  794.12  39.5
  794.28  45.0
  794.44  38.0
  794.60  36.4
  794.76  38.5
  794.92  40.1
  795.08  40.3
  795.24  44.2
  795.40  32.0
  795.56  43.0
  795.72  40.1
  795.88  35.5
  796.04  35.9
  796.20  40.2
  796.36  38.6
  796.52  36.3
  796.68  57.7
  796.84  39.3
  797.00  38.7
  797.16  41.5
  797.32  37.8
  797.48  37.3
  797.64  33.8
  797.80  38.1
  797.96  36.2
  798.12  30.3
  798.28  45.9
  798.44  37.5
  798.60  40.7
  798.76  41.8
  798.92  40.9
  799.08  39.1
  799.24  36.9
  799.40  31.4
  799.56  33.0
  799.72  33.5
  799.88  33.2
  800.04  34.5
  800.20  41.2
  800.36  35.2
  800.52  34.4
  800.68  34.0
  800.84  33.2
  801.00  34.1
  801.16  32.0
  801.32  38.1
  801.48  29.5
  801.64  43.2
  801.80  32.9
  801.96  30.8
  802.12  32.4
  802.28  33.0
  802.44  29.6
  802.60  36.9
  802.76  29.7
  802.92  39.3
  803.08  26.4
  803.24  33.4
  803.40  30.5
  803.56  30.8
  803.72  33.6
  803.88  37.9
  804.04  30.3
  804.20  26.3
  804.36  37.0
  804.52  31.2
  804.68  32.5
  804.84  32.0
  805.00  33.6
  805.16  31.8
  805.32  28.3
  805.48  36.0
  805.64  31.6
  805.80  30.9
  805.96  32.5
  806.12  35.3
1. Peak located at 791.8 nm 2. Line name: Mg II 2798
